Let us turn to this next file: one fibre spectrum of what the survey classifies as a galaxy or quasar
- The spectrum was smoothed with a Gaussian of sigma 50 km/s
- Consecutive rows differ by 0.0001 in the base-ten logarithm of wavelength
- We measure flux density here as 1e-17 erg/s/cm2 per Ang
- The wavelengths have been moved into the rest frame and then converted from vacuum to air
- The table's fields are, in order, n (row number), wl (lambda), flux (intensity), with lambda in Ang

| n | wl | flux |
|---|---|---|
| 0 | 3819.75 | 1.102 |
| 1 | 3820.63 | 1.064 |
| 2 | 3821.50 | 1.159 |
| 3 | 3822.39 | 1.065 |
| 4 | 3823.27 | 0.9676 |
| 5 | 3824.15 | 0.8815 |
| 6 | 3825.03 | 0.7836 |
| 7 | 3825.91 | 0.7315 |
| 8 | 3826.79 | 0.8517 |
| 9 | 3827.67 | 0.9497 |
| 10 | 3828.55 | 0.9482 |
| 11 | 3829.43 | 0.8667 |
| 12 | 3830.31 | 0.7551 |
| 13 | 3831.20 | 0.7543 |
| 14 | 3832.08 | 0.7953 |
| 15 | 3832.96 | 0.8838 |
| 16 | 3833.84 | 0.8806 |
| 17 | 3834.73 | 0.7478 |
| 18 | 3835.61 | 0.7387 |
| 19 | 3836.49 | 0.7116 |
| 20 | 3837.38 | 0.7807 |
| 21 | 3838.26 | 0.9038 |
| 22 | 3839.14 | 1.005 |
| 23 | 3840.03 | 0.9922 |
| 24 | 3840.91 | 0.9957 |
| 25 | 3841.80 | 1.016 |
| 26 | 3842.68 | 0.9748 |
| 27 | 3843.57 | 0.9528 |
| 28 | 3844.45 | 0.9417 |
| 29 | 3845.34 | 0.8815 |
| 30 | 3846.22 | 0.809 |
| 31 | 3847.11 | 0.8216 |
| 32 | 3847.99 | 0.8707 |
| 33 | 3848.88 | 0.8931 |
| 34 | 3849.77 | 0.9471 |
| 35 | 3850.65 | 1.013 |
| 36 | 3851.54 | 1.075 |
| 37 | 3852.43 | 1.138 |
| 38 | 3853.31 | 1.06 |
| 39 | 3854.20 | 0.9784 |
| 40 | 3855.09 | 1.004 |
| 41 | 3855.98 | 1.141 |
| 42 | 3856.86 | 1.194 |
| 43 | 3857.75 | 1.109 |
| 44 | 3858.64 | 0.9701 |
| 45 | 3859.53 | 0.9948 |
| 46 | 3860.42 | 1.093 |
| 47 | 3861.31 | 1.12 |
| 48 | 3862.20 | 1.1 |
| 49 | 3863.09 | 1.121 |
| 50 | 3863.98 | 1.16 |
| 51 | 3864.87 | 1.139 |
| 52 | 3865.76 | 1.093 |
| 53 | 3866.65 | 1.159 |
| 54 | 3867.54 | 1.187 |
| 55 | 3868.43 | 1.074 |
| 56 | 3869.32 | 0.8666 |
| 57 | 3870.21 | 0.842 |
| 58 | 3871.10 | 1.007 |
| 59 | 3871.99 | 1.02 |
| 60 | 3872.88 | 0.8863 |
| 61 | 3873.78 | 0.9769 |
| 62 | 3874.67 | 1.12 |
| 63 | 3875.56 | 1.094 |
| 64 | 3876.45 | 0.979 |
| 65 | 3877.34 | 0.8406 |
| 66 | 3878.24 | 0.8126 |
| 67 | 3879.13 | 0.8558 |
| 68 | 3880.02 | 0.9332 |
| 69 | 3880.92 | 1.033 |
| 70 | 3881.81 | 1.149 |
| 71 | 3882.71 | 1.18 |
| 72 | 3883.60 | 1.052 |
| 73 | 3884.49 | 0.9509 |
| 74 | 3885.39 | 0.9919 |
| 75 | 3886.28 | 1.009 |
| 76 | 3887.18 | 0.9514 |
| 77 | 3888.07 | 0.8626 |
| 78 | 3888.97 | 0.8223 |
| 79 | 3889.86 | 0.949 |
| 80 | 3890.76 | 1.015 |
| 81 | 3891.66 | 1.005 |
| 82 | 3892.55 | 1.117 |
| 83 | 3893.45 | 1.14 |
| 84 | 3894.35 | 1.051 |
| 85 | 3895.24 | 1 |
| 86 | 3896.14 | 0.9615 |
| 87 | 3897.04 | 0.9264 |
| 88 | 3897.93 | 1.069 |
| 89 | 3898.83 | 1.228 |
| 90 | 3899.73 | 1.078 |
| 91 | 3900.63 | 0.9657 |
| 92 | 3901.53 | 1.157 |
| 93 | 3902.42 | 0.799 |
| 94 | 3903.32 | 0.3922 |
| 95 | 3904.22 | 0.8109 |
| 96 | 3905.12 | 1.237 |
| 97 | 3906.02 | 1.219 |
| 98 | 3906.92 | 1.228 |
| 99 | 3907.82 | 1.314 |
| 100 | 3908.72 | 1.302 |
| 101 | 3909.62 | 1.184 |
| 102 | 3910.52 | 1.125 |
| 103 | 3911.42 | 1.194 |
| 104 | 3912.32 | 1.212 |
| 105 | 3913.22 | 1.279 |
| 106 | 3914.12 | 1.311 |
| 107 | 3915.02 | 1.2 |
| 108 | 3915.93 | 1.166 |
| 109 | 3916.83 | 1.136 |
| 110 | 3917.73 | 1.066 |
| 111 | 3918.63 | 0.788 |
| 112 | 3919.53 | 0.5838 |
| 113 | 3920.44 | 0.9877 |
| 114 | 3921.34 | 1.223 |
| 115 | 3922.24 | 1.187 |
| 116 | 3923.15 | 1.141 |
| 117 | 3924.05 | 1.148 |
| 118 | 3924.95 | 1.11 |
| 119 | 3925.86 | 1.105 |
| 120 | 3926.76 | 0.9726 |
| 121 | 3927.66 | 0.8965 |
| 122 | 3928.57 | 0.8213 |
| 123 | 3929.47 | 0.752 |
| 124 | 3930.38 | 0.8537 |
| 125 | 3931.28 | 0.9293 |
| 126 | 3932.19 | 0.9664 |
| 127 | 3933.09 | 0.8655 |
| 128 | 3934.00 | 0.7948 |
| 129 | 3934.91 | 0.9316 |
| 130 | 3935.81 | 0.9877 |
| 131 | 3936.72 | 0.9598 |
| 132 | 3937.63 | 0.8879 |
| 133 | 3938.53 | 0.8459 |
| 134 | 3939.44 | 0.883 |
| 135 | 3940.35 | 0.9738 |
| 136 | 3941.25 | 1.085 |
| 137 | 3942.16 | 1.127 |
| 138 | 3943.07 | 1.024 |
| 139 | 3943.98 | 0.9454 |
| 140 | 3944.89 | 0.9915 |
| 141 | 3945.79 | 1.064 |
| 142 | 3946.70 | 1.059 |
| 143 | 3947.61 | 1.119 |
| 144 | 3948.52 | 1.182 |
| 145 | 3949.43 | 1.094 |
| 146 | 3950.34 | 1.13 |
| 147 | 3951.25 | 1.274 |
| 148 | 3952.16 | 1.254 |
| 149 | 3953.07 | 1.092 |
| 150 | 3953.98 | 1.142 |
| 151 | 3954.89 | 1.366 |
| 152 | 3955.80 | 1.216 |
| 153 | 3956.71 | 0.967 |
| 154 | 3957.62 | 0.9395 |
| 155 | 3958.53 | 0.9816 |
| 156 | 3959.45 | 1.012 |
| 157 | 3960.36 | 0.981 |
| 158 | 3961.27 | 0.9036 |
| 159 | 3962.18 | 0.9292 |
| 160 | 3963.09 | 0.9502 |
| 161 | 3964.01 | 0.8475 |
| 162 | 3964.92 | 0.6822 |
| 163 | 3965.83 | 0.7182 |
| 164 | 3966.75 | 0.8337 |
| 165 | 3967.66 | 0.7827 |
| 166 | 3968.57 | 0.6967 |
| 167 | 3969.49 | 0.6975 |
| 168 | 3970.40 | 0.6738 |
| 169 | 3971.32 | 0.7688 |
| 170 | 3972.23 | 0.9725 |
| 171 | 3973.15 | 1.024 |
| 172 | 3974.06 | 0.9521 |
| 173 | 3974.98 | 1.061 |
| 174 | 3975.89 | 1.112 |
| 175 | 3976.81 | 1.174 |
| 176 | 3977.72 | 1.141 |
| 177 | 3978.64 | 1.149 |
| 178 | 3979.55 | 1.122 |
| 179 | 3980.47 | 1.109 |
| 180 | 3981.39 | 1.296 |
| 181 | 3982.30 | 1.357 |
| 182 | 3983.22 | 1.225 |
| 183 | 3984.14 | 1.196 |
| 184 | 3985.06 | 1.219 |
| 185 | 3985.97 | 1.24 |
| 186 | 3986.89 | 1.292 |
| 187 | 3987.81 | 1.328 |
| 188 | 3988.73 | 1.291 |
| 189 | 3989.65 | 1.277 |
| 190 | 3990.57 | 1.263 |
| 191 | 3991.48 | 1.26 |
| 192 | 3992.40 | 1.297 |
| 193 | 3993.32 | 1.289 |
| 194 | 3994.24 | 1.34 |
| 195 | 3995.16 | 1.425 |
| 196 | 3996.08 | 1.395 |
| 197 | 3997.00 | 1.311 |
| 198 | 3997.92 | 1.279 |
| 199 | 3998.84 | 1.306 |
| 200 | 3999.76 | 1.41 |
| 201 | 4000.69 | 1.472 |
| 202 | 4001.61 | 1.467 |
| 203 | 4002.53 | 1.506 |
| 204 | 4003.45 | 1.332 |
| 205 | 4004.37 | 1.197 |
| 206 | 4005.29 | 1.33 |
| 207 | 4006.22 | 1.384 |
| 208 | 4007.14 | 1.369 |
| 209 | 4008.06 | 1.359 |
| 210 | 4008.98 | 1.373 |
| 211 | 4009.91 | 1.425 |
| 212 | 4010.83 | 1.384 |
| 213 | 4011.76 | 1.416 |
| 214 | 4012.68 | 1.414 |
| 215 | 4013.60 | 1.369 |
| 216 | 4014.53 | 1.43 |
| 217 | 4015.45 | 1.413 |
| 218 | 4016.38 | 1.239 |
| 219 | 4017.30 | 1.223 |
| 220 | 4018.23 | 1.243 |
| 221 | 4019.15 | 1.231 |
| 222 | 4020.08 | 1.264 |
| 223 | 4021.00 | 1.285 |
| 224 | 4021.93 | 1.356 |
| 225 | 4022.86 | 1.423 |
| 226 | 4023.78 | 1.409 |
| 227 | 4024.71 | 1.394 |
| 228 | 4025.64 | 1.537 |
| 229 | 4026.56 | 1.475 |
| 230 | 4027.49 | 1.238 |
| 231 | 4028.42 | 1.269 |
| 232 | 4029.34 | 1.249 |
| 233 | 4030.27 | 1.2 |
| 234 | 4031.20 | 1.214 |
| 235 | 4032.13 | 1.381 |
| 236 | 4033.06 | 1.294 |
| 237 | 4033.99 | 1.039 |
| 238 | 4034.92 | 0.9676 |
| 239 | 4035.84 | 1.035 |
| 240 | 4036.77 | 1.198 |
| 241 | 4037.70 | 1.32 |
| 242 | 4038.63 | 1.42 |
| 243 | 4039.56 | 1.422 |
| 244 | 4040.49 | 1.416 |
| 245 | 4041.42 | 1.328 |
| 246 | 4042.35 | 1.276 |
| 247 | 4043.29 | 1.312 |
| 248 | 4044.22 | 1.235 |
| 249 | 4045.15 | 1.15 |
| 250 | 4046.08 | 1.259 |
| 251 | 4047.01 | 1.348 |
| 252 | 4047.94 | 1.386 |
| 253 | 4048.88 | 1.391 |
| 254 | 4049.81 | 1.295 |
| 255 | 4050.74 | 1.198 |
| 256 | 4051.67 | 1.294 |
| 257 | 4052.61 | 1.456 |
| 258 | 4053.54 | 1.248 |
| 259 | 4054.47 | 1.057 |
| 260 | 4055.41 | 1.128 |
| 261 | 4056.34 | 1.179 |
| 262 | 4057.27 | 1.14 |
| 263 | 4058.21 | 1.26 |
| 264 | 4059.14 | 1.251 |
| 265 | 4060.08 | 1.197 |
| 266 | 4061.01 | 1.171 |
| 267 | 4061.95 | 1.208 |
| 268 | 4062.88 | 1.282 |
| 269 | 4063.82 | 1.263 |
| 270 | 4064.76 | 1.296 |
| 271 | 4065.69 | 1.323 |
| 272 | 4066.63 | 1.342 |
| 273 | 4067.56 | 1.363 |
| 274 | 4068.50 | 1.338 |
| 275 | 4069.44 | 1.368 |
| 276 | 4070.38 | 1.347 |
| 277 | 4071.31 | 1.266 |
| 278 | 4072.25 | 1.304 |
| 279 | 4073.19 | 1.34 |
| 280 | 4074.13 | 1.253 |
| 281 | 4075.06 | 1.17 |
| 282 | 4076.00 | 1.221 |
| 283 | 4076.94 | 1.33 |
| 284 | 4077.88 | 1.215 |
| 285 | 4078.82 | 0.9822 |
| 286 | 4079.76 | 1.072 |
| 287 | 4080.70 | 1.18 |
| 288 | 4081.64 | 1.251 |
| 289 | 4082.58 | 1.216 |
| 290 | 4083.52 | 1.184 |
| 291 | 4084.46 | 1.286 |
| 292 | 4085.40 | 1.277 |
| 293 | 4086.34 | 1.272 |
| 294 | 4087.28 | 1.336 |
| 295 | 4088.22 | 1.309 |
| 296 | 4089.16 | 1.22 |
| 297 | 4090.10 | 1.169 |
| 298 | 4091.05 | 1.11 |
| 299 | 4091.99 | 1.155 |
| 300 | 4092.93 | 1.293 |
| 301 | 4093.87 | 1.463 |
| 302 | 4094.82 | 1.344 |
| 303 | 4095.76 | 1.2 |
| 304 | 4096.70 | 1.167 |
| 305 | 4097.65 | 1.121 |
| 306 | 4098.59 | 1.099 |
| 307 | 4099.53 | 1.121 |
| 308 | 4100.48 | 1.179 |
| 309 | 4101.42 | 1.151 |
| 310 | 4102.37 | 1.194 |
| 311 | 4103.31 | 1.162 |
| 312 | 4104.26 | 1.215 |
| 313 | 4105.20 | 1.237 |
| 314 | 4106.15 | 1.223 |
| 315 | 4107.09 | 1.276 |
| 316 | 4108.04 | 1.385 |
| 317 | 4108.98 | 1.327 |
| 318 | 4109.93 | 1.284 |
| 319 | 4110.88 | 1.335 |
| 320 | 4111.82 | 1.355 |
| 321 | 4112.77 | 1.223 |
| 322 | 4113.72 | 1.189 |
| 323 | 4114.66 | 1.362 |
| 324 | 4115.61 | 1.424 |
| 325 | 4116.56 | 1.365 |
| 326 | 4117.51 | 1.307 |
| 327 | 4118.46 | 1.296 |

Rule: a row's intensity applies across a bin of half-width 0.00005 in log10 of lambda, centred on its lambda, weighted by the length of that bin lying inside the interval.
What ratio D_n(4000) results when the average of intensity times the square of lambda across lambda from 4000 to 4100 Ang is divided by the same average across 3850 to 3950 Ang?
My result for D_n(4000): 1.3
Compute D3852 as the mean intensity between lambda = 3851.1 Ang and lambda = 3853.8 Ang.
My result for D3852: 1.09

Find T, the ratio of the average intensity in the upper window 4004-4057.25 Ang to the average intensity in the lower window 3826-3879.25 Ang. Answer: 1.3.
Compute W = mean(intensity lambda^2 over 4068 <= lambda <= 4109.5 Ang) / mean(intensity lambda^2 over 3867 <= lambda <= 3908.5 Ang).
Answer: 1.36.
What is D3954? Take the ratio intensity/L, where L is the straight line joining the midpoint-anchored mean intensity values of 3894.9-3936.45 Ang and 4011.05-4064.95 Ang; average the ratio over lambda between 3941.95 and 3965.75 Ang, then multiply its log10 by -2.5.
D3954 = 0.07 mag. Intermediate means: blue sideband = 1.03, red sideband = 1.28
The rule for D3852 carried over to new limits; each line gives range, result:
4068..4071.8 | 1.33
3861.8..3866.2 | 1.12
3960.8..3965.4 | 0.863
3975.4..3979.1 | 1.15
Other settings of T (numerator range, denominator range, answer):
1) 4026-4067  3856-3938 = 1.23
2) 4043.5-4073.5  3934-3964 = 1.23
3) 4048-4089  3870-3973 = 1.25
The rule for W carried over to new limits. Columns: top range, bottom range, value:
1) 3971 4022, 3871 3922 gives 1.30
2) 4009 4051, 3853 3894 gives 1.38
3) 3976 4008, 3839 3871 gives 1.36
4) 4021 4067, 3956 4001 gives 1.20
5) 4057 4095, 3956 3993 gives 1.26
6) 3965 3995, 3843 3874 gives 1.15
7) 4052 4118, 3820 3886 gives 1.44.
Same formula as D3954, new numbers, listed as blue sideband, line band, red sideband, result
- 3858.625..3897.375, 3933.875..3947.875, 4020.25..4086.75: 0.13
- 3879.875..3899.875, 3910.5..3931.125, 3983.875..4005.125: 0.06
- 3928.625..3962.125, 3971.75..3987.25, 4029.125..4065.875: -0.06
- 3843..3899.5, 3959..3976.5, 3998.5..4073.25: 0.33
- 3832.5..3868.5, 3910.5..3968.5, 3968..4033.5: 0.14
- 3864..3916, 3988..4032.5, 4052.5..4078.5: -0.13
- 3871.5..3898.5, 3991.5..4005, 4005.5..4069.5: -0.12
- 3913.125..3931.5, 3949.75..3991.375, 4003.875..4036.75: 0.10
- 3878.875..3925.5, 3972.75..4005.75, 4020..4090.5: -0.08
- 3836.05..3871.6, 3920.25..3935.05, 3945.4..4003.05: 0.10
